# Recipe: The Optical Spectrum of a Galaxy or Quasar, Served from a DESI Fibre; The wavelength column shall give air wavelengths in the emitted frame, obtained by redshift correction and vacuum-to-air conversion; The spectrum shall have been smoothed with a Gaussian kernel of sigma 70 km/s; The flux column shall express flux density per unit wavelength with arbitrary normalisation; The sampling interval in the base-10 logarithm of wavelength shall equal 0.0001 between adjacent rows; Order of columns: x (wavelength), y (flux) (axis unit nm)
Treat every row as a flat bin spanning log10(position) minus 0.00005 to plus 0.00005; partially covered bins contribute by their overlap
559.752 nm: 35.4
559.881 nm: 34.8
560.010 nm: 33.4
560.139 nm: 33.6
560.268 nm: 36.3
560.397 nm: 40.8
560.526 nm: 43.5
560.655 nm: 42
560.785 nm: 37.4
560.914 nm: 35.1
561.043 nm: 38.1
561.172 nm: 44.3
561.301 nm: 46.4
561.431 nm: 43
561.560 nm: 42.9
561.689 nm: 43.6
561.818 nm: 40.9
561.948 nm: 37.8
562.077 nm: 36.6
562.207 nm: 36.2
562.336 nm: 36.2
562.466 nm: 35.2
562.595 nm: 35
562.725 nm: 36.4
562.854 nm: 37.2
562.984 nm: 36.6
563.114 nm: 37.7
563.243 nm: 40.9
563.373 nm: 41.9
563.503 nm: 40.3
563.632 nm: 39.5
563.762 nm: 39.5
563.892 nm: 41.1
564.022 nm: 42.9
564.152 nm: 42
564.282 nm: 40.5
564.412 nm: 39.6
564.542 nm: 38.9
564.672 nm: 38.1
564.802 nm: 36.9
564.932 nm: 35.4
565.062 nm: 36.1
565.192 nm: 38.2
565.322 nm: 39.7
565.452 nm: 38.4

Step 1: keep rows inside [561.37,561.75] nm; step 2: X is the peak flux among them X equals 43.6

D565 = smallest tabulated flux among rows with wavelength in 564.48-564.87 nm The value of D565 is 36.9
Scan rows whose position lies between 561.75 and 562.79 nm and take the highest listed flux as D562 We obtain 40.9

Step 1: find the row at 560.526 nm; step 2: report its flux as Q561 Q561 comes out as 43.5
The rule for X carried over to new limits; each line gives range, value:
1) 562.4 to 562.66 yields 35.2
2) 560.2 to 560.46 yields 40.8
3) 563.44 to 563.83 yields 40.3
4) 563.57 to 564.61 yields 42.9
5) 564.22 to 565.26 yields 40.5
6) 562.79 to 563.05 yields 37.2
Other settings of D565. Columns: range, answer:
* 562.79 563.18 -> 36.6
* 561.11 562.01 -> 37.8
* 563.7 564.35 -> 39.5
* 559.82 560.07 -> 33.4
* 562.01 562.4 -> 36.2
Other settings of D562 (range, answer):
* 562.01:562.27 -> 36.6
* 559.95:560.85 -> 43.5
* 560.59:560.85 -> 42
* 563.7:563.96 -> 41.1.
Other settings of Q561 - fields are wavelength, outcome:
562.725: 36.4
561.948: 37.8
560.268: 36.3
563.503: 40.3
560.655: 42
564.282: 40.5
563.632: 39.5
